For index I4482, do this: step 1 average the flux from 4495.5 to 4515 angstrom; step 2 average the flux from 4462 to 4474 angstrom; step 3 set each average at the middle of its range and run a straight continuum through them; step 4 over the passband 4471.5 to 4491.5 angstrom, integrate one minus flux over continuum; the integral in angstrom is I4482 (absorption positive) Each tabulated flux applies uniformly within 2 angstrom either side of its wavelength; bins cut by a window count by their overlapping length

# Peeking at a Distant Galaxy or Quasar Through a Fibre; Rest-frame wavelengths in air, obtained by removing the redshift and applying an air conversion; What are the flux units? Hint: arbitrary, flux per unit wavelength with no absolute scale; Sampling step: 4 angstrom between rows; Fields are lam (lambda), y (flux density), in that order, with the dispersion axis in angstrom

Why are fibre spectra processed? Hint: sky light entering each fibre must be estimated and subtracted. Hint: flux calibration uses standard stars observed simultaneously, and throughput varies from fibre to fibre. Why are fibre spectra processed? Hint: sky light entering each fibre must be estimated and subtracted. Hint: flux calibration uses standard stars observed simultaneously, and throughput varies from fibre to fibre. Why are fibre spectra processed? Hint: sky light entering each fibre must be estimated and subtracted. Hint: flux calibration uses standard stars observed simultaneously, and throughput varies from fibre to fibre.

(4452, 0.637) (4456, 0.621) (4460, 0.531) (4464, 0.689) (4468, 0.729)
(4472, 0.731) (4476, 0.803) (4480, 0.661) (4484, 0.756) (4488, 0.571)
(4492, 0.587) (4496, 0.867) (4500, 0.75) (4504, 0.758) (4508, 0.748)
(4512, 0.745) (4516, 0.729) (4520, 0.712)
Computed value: 1.1 angstrom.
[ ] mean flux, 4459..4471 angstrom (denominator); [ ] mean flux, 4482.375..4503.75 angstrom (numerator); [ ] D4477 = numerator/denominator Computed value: 1.1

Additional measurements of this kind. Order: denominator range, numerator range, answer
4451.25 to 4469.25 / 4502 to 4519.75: 1.16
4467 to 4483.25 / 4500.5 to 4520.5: 1.01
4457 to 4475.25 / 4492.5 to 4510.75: 1.13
